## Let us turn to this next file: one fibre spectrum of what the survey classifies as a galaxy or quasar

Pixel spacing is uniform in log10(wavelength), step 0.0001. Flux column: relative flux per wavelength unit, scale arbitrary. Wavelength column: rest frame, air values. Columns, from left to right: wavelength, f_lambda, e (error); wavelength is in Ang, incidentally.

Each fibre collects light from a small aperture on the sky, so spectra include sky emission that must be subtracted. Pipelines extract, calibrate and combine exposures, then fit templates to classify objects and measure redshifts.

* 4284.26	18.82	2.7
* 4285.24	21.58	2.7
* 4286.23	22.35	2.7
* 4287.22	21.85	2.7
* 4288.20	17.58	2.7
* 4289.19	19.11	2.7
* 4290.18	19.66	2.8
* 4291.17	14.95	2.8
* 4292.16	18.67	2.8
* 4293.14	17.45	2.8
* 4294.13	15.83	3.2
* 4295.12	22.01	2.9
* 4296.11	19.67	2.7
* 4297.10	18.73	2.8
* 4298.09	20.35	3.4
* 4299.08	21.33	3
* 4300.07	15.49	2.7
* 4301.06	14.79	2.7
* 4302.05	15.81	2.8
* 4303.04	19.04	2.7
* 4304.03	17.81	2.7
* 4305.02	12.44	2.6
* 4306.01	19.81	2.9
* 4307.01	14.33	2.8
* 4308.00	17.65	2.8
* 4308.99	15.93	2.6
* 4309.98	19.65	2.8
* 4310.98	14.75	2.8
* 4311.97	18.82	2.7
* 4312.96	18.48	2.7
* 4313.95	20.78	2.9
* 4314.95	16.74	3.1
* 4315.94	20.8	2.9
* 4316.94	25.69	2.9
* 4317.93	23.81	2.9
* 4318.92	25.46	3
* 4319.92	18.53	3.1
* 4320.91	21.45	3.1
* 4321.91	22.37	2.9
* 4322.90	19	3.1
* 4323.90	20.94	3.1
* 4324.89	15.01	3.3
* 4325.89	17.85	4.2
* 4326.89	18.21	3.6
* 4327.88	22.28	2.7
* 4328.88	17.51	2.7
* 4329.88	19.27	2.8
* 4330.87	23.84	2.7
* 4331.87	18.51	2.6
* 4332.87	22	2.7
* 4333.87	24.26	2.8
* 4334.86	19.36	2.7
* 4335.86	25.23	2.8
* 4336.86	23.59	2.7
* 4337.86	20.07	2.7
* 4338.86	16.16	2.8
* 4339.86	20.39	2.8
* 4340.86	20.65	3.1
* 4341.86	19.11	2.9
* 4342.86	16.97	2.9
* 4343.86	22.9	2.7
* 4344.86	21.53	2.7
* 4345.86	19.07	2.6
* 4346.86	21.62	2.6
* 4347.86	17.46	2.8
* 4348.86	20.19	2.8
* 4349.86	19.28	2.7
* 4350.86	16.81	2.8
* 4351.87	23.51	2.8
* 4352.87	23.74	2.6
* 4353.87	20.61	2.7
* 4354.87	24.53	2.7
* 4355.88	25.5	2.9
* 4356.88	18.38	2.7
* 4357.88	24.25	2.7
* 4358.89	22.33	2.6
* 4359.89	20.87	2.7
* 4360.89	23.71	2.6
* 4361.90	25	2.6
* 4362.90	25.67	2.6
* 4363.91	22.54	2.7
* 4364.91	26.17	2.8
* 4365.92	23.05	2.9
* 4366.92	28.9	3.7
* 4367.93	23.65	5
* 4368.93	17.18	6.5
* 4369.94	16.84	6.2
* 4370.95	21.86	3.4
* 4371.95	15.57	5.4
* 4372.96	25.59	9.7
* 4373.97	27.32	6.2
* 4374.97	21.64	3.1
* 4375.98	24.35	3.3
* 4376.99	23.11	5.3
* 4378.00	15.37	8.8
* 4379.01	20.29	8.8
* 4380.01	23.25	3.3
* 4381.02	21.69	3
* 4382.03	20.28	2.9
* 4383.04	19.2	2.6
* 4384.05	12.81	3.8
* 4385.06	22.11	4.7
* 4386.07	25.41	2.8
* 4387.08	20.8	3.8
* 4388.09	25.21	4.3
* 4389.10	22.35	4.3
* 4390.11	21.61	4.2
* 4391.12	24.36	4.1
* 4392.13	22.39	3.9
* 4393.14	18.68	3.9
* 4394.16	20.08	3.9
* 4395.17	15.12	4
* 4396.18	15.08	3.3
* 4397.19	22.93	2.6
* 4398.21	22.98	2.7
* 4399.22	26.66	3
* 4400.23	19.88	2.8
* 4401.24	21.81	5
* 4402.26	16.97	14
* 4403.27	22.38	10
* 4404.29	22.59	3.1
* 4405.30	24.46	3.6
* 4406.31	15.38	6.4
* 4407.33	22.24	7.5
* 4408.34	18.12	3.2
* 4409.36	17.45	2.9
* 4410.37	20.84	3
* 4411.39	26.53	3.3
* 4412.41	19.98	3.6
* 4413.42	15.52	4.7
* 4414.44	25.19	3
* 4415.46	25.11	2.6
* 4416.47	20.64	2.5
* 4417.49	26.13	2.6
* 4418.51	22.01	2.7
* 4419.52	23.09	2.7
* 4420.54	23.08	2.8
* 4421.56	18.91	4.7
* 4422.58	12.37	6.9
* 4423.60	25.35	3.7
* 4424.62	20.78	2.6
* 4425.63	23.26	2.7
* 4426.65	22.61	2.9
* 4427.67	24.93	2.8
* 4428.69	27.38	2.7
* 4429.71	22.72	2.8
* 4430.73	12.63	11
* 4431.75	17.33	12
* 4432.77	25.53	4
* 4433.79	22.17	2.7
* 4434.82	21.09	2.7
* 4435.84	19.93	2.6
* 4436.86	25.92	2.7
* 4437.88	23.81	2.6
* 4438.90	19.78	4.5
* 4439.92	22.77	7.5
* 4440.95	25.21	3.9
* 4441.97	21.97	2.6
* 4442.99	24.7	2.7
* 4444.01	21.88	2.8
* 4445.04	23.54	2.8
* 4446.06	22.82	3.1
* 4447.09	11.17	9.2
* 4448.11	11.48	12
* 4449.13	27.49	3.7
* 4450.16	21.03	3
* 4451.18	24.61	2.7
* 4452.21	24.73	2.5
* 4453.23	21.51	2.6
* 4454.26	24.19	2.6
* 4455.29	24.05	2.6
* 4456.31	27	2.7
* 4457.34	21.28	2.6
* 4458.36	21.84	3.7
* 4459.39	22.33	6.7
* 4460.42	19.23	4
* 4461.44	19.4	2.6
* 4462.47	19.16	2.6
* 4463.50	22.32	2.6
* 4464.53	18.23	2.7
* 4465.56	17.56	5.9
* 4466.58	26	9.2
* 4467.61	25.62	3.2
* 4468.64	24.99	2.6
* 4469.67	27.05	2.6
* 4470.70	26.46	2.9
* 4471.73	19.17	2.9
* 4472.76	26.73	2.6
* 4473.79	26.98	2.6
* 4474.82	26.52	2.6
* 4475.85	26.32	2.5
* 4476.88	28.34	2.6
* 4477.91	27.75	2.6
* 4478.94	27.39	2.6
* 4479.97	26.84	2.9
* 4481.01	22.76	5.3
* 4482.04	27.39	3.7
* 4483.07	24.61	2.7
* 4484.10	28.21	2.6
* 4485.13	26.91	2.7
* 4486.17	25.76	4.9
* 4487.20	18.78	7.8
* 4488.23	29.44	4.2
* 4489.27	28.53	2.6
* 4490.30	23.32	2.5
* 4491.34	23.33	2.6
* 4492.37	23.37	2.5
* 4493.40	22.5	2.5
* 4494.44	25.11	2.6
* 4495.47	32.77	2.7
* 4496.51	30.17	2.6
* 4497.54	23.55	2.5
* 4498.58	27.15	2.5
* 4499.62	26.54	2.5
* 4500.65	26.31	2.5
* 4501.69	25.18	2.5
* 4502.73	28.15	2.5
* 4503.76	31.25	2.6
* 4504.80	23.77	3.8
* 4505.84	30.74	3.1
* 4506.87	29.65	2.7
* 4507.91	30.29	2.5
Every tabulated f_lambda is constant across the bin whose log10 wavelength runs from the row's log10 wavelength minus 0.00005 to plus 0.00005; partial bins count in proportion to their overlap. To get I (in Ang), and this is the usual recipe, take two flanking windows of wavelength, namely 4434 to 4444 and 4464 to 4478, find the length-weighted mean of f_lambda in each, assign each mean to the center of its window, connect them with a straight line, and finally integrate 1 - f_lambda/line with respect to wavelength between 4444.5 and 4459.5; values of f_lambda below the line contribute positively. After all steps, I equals 1.0 Ang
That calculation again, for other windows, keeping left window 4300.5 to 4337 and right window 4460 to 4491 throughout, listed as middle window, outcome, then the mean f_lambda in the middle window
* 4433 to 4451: 1.38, 21.7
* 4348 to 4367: -1.75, 22.7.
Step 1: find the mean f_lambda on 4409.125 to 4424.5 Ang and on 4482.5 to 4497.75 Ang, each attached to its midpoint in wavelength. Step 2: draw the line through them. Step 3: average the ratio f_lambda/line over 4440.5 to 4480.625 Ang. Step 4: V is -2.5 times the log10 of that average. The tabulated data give 0.04 mag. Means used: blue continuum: 21.5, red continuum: 25.8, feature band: 23.2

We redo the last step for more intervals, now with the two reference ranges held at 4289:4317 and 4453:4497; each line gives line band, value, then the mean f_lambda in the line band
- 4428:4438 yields 0.057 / 21.8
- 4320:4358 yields -0.063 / 20.6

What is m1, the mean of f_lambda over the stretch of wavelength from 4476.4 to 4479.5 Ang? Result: 27.8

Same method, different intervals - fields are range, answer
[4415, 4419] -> 23.5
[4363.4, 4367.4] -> 25.1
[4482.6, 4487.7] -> 24.9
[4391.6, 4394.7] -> 20.3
